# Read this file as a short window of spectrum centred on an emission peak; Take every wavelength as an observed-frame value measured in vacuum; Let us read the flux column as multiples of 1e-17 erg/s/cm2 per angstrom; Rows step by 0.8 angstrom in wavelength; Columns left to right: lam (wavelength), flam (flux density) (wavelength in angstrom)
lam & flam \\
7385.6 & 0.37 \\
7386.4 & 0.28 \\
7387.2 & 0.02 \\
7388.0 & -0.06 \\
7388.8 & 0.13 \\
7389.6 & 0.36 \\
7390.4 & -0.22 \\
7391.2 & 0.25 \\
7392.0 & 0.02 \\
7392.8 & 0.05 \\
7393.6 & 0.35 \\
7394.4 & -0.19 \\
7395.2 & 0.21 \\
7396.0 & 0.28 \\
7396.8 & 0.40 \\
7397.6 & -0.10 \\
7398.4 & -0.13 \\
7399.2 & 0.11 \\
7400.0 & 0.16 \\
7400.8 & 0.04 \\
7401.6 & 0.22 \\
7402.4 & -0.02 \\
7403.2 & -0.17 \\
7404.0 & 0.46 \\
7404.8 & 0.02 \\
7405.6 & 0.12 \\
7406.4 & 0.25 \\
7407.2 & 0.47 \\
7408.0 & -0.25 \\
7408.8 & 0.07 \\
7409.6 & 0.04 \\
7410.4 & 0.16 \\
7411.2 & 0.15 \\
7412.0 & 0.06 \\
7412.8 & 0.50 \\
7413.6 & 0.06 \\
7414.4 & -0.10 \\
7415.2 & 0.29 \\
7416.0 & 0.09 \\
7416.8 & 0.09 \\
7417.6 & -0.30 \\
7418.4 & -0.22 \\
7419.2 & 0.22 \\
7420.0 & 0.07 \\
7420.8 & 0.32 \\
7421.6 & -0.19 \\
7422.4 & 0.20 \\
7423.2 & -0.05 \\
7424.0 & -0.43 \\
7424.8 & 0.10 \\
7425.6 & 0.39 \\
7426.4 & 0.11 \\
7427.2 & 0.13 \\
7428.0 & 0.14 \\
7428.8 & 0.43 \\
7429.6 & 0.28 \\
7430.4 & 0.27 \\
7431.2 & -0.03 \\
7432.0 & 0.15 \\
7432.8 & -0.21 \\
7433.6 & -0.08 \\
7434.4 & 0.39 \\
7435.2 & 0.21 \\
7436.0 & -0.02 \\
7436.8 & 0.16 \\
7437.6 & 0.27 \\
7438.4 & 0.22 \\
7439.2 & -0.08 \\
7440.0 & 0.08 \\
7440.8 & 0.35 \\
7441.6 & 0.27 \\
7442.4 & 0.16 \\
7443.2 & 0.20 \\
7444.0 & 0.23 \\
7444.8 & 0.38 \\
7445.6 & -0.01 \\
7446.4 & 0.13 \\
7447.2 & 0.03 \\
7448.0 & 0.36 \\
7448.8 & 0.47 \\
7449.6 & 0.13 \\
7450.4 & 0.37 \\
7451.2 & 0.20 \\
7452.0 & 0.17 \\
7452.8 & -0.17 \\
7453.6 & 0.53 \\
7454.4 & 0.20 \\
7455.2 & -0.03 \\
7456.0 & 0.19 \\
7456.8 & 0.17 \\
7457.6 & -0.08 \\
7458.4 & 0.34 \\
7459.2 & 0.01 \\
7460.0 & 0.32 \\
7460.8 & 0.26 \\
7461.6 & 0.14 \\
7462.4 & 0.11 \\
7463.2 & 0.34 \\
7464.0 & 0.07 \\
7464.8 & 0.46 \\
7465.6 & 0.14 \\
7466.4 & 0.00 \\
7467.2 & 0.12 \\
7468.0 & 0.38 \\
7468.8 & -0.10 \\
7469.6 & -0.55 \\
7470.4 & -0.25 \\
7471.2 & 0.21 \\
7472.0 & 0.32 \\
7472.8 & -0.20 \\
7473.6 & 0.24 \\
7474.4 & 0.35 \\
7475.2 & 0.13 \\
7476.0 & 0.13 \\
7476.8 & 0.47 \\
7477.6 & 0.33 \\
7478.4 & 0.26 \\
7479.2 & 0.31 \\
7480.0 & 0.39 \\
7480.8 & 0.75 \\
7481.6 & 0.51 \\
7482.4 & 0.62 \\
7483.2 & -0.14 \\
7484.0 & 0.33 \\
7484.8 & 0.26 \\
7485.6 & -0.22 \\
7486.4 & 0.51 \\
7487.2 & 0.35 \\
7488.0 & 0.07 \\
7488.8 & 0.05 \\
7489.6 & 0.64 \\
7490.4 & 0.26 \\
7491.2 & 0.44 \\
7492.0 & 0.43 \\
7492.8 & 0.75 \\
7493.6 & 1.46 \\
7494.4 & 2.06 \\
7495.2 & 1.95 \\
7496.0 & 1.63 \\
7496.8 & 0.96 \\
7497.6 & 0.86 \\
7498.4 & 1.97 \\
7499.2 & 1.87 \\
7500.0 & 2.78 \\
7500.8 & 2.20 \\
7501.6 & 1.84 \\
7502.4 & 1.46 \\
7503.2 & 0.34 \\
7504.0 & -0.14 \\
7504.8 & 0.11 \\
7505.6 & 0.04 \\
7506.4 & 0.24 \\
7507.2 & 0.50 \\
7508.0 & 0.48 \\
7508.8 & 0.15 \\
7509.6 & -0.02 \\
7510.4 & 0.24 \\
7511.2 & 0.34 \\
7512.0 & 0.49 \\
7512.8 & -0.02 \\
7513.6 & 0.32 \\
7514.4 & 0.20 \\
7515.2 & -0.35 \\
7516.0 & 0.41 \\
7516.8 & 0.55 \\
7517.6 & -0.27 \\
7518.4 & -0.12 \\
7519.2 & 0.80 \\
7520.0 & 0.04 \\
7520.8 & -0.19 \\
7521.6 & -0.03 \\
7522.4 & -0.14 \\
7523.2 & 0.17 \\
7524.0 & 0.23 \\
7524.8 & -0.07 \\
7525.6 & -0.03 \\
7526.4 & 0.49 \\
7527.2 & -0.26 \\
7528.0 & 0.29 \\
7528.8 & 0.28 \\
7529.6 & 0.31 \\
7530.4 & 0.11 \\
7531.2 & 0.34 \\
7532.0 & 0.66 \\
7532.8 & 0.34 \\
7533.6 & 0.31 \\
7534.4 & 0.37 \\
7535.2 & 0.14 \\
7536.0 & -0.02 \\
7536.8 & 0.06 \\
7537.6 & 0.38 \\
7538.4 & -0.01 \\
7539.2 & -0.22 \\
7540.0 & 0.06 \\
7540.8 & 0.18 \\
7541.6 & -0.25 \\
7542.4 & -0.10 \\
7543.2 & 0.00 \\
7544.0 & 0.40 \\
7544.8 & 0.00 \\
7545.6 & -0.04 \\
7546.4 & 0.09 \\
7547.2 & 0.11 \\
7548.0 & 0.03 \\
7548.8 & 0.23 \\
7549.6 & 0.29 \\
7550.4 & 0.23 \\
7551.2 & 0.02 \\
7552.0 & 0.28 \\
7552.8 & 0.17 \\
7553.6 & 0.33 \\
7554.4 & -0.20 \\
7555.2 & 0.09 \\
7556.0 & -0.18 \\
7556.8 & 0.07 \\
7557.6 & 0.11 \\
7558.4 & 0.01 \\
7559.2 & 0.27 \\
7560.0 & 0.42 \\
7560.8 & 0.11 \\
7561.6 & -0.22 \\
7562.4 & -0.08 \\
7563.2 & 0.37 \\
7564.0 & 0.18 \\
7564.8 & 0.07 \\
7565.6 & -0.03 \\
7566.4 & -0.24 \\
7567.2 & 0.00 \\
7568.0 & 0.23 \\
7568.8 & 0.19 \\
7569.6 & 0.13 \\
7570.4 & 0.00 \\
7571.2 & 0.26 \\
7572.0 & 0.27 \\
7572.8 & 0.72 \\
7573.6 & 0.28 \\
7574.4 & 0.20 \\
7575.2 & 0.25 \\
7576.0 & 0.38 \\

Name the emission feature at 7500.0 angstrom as [O II]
